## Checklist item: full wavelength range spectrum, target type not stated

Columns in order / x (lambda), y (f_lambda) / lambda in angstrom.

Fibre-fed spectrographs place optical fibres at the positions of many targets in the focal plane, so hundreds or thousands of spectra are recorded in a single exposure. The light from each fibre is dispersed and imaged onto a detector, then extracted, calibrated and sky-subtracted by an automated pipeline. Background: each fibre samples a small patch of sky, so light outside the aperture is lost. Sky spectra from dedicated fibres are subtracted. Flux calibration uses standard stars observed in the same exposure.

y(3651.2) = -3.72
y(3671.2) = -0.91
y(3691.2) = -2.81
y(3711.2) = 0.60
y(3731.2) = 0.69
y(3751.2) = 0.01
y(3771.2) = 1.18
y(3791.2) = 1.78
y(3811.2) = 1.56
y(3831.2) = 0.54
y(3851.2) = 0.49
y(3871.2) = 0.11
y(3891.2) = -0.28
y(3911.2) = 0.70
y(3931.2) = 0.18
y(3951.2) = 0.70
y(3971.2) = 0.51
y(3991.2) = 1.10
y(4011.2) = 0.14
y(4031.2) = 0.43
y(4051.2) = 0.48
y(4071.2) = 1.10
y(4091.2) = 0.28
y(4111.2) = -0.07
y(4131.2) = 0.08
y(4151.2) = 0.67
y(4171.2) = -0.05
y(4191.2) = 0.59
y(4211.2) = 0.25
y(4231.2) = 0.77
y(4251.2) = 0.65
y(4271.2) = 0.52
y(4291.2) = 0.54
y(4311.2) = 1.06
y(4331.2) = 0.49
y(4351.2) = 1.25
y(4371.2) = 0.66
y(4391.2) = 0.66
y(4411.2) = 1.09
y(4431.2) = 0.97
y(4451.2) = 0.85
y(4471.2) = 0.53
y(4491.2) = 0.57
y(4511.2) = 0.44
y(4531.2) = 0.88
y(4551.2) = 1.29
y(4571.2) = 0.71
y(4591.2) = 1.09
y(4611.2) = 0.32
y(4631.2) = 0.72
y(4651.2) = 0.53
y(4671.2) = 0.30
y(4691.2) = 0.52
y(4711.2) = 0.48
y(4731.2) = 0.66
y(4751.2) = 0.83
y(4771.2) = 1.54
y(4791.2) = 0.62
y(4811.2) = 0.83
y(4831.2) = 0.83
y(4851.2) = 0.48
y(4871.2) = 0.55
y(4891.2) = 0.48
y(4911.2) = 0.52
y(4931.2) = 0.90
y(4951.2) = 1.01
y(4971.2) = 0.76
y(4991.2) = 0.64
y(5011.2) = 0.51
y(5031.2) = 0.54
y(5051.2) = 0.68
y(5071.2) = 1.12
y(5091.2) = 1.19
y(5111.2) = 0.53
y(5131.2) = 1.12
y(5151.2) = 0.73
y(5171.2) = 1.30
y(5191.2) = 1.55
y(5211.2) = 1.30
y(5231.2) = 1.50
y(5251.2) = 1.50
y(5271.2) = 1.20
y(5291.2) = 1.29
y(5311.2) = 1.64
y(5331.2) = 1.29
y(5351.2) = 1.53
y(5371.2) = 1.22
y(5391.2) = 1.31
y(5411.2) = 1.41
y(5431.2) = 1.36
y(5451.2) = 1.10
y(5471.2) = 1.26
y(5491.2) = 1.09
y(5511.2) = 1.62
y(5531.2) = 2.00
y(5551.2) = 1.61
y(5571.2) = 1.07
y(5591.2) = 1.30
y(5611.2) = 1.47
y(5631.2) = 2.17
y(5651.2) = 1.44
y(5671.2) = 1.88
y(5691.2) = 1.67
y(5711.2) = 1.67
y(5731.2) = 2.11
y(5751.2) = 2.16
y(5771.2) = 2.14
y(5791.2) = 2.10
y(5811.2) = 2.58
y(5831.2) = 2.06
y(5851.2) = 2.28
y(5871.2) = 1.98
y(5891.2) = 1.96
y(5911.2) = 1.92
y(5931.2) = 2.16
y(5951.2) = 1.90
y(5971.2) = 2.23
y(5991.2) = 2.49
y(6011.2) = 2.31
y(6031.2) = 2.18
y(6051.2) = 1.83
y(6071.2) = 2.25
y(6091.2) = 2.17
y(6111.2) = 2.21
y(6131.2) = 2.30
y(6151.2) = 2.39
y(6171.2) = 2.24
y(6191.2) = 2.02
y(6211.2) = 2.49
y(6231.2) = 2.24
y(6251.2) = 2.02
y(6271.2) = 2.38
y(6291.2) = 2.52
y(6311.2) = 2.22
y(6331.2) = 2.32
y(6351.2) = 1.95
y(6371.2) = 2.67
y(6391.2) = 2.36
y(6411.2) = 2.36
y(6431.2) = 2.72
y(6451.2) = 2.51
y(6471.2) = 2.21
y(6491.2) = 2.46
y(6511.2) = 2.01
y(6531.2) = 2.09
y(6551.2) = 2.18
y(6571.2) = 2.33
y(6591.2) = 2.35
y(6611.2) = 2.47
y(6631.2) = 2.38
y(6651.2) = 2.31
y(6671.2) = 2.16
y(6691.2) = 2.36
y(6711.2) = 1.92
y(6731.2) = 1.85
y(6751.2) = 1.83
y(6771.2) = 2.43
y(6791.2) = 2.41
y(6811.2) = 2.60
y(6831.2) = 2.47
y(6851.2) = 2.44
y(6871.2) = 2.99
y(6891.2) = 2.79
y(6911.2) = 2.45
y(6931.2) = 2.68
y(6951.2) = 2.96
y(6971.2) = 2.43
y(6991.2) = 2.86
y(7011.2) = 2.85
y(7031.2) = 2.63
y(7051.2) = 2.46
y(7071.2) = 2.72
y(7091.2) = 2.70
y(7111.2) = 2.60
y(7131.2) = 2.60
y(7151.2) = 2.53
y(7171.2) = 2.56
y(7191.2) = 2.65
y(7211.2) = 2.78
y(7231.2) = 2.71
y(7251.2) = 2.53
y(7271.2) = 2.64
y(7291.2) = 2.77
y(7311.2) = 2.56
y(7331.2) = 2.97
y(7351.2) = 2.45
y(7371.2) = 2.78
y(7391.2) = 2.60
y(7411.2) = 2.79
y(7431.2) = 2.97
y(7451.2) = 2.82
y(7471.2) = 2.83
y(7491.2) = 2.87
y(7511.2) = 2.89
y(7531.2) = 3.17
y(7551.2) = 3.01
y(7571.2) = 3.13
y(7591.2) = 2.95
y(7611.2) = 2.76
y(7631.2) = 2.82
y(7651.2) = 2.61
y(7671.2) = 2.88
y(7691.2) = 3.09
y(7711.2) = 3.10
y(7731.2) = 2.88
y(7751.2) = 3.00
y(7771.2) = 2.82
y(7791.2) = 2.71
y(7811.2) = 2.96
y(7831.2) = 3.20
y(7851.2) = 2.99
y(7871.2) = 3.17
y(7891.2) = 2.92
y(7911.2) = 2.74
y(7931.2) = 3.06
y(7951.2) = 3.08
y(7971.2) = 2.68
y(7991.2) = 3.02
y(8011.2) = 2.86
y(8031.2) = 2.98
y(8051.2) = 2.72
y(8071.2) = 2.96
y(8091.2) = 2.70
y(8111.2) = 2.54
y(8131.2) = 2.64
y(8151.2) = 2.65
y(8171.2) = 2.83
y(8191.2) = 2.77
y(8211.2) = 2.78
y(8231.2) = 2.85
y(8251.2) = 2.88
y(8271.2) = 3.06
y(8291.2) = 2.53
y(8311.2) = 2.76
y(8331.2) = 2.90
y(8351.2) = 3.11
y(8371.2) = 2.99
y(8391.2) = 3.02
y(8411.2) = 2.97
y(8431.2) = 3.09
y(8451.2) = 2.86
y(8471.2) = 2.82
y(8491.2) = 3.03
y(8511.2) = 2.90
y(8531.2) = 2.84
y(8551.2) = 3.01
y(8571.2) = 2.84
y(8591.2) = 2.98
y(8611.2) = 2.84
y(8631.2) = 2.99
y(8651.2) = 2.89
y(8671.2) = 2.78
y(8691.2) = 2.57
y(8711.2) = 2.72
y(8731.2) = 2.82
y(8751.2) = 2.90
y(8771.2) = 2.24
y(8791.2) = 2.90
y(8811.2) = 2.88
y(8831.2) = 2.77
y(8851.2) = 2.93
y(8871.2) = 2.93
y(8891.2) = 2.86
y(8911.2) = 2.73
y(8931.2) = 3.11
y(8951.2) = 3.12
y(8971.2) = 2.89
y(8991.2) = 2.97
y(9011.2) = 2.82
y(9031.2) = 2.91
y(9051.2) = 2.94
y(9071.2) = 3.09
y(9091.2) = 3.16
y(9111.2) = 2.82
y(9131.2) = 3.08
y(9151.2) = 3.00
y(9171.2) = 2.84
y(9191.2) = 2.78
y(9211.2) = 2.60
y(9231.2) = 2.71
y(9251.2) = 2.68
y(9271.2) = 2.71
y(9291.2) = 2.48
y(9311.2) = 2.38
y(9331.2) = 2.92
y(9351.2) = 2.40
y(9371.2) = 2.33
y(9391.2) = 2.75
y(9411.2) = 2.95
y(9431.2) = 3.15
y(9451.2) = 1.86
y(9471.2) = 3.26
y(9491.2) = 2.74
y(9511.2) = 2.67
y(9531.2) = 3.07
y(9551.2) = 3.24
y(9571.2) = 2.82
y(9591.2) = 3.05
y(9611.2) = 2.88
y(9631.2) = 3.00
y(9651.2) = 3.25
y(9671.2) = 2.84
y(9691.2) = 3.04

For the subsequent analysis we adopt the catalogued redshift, 0.30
